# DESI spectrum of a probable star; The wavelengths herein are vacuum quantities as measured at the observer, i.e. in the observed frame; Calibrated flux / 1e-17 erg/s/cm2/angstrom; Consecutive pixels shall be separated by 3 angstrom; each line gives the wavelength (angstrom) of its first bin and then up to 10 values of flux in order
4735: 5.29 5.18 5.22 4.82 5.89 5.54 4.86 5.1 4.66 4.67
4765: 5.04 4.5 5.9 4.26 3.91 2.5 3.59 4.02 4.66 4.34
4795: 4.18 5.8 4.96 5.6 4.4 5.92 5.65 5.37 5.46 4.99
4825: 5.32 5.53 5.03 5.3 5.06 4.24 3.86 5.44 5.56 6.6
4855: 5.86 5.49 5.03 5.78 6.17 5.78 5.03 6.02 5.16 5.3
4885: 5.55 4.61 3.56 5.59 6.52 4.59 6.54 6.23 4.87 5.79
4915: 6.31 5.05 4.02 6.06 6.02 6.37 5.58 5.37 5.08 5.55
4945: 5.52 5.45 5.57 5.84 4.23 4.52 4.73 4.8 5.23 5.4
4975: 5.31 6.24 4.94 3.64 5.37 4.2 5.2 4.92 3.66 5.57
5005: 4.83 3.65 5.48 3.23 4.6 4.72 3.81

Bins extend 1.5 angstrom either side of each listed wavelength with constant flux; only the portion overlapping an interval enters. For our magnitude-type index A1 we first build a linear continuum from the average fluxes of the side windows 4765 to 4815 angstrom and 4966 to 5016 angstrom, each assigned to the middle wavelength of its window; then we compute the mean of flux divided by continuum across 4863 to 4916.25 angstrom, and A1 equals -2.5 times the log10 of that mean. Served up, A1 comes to -0.17 mag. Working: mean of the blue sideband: 4.66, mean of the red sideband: 4.8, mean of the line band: 5.52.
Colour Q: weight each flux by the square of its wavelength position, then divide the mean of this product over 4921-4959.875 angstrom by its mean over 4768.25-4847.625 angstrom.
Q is 1.2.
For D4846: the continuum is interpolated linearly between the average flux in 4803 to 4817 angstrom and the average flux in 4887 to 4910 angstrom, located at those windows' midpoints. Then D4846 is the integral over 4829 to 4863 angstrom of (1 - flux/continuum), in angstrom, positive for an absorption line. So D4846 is 0.8 angstrom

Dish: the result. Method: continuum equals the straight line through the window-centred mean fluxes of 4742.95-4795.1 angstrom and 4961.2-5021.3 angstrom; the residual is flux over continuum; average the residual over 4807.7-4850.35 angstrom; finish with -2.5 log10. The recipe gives -0.12 mag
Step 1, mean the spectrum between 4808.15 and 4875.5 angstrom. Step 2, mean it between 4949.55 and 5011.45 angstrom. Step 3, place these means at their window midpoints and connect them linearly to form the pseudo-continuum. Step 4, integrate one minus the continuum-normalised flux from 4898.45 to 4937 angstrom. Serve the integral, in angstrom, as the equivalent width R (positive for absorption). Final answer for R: -3.6 angstrom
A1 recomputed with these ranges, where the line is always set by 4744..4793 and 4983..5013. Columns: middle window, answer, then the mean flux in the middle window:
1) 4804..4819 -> -0.17 mag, 5.37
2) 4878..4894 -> -0.06 mag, 4.9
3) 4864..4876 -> -0.23 mag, 5.72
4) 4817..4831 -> -0.15 mag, 5.29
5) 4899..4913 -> -0.21 mag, 5.63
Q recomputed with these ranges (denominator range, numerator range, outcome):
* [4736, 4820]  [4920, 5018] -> 1.12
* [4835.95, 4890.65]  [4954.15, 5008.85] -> 0.95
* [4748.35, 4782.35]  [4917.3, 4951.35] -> 1.27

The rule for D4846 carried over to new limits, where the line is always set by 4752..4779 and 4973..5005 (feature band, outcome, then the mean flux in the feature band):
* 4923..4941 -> -3.2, 5.73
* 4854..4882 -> -4.4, 5.57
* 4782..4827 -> -2.0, 4.97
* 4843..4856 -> -2.3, 5.63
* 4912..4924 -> -1.2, 5.33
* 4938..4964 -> -1.6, 5.18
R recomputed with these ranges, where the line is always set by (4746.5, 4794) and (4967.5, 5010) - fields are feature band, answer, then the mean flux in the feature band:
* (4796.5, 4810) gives -1.9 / 5.27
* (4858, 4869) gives -2.2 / 5.64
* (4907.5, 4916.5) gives -1.7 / 5.66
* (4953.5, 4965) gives 0.2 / 4.74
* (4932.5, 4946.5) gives -1.8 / 5.41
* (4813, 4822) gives -1.5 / 5.38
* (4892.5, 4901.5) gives -1.6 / 5.57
